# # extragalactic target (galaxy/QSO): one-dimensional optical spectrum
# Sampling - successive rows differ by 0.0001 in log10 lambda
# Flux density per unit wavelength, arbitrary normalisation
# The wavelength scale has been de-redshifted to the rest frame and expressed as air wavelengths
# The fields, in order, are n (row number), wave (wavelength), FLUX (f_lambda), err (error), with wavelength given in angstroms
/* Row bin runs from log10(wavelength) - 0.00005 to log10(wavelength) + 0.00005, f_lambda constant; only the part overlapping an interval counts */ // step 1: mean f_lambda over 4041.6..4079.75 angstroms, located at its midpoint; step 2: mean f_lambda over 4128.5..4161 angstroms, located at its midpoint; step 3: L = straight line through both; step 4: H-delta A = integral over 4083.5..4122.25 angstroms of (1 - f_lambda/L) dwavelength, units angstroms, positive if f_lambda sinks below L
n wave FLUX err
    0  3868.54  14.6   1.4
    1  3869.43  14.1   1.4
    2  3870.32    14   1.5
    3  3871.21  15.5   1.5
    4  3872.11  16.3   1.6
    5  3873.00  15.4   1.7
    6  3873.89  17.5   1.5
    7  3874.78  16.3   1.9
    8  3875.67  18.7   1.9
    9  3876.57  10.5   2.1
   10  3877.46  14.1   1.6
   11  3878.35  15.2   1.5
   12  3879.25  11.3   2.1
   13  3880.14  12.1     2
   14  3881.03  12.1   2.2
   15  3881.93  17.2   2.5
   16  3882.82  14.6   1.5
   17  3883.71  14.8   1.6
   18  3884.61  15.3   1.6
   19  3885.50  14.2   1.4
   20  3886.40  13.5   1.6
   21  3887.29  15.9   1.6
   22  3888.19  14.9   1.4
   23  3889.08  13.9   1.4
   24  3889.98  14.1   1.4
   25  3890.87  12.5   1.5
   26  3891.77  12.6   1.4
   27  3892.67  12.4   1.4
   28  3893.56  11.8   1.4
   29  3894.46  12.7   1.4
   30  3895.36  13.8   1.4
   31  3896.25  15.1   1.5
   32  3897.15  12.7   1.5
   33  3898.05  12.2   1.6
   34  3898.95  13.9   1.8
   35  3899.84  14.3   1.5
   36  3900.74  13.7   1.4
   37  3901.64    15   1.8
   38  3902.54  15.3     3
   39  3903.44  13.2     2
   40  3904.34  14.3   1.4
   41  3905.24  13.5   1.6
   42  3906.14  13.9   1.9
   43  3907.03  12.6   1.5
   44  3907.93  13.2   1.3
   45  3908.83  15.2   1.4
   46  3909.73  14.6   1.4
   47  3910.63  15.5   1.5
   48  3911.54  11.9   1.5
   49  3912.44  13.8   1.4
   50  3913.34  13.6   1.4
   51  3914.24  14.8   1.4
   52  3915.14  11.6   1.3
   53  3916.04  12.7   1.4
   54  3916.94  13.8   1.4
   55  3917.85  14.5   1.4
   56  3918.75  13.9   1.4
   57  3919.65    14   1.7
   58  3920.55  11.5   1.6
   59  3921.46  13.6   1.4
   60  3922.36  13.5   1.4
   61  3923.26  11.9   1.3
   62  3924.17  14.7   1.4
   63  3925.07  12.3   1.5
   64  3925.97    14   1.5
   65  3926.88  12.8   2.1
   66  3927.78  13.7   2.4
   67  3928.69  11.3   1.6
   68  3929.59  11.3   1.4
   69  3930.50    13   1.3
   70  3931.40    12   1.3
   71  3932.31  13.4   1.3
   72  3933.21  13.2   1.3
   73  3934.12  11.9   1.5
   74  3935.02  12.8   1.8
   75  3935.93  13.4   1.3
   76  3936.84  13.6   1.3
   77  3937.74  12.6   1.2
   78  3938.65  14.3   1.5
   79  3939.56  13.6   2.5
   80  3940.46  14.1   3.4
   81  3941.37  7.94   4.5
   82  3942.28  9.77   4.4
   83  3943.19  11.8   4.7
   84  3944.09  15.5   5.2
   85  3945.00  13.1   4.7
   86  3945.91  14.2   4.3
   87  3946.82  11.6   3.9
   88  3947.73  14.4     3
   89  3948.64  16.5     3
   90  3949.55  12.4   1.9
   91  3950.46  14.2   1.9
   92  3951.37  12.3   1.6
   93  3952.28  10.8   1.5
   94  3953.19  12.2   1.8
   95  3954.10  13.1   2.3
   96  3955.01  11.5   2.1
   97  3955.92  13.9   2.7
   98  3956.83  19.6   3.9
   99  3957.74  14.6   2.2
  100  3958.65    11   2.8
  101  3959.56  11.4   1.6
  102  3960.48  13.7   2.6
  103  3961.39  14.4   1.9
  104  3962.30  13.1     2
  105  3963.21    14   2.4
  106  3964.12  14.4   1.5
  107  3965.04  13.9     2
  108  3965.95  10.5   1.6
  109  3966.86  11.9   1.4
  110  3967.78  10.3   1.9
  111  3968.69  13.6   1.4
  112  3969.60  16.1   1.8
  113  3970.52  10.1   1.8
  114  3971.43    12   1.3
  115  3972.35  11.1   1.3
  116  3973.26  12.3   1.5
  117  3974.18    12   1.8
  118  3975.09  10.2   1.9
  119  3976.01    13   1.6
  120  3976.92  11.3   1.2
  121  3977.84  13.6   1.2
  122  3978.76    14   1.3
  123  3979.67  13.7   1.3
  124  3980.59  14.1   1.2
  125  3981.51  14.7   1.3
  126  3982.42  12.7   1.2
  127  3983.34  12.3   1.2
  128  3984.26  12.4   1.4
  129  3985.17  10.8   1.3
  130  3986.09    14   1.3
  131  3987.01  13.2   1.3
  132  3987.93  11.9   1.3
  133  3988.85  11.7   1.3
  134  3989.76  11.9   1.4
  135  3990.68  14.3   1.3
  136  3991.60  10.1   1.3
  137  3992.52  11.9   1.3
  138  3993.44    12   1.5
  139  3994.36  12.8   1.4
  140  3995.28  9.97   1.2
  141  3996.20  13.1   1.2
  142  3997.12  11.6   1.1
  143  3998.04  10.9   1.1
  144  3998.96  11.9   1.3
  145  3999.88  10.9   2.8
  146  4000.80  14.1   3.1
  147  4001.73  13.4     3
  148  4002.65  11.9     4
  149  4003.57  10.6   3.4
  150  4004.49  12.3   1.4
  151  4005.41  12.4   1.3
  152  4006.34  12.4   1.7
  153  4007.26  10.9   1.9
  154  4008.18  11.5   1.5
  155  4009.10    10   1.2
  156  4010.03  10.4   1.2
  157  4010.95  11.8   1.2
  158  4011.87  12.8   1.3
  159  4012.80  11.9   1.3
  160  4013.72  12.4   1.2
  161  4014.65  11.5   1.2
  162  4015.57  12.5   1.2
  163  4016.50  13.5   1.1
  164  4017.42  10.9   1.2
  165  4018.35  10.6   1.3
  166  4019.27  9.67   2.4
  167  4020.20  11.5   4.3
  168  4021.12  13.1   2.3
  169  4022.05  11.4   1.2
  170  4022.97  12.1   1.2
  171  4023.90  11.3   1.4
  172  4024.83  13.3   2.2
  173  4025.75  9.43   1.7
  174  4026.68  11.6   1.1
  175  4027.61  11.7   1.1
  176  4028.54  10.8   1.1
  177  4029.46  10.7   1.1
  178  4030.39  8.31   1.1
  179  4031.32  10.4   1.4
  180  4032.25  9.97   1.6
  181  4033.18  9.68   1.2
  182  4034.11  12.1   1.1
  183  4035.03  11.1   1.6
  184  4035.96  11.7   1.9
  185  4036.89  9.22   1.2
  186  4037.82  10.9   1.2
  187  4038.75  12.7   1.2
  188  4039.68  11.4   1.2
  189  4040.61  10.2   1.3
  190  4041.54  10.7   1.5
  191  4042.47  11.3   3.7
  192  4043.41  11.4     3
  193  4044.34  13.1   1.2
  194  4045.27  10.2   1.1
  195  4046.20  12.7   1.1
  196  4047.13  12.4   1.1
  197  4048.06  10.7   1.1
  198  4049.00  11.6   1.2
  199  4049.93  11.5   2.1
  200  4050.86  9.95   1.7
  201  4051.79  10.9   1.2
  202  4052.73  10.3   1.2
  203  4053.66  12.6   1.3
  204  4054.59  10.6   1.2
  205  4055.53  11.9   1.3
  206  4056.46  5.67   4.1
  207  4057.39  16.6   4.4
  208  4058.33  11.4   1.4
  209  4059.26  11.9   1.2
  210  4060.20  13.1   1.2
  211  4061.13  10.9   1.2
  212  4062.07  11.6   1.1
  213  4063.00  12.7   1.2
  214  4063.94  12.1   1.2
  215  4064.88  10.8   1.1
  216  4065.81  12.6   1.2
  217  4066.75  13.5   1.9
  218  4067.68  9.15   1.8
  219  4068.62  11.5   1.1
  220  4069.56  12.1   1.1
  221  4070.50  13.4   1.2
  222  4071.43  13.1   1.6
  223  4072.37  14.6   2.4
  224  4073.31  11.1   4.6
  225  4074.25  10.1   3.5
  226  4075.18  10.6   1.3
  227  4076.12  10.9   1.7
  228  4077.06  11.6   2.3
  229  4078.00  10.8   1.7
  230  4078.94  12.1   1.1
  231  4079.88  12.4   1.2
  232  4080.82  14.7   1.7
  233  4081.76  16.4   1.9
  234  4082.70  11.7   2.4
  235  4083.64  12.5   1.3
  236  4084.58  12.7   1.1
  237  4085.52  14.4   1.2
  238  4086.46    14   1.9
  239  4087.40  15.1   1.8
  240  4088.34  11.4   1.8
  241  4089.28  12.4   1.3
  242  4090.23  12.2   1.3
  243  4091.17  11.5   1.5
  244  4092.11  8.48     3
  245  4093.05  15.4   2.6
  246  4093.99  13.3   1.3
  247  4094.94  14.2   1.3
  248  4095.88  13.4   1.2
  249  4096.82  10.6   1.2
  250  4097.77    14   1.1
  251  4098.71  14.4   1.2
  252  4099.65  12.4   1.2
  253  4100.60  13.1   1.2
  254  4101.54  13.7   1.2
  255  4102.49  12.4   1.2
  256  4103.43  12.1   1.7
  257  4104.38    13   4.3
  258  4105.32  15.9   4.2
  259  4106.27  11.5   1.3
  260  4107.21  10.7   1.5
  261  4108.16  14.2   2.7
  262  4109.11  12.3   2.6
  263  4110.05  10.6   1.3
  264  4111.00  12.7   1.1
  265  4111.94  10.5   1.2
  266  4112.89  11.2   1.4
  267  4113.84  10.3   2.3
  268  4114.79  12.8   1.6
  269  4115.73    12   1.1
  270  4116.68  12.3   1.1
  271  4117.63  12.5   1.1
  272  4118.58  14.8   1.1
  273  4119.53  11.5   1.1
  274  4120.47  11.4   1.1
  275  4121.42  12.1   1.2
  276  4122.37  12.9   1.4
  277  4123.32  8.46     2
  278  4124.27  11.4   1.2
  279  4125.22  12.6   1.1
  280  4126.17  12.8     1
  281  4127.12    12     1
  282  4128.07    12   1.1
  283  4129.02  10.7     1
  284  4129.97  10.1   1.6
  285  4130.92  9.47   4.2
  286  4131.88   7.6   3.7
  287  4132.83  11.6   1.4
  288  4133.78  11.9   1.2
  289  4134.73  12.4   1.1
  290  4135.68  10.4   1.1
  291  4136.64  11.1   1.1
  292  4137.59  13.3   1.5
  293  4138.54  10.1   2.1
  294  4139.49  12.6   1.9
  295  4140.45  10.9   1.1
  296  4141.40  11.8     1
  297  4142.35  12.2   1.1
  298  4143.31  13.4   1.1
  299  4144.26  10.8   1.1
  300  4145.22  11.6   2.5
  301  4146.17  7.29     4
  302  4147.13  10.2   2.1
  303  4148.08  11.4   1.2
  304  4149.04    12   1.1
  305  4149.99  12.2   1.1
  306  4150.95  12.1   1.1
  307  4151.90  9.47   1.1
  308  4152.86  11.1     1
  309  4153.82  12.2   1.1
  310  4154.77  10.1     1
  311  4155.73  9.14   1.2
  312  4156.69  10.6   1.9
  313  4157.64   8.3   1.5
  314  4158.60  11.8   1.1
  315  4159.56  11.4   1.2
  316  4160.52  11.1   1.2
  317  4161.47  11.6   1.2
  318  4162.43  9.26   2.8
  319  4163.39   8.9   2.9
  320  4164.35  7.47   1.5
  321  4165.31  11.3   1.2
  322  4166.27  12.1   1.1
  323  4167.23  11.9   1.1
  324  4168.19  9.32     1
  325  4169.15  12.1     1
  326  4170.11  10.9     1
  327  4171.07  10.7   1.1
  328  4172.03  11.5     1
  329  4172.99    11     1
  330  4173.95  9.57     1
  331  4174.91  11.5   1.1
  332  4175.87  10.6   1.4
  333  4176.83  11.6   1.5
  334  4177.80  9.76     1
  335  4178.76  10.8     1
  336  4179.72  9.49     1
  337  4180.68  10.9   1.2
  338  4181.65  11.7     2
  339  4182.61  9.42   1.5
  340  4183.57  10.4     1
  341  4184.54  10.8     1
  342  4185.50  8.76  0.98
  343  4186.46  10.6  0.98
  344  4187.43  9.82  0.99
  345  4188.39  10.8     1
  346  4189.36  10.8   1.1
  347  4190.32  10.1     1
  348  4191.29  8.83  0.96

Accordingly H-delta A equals -4.46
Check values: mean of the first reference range 11.6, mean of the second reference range 11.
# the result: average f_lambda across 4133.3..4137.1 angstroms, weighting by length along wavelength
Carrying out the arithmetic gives 11.4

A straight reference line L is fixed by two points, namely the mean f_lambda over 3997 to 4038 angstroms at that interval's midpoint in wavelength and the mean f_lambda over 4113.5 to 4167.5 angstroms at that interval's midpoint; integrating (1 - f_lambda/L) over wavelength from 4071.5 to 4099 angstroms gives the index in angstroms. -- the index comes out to -3.4 angstroms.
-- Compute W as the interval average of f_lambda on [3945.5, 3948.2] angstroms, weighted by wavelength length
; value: 13.4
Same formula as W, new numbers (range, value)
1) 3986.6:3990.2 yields 12.2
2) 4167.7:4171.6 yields 10.8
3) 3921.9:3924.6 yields 13.4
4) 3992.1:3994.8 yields 12.2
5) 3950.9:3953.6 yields 11.8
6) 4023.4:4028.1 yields 11.4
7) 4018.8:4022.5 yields 11.4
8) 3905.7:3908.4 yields 13.3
